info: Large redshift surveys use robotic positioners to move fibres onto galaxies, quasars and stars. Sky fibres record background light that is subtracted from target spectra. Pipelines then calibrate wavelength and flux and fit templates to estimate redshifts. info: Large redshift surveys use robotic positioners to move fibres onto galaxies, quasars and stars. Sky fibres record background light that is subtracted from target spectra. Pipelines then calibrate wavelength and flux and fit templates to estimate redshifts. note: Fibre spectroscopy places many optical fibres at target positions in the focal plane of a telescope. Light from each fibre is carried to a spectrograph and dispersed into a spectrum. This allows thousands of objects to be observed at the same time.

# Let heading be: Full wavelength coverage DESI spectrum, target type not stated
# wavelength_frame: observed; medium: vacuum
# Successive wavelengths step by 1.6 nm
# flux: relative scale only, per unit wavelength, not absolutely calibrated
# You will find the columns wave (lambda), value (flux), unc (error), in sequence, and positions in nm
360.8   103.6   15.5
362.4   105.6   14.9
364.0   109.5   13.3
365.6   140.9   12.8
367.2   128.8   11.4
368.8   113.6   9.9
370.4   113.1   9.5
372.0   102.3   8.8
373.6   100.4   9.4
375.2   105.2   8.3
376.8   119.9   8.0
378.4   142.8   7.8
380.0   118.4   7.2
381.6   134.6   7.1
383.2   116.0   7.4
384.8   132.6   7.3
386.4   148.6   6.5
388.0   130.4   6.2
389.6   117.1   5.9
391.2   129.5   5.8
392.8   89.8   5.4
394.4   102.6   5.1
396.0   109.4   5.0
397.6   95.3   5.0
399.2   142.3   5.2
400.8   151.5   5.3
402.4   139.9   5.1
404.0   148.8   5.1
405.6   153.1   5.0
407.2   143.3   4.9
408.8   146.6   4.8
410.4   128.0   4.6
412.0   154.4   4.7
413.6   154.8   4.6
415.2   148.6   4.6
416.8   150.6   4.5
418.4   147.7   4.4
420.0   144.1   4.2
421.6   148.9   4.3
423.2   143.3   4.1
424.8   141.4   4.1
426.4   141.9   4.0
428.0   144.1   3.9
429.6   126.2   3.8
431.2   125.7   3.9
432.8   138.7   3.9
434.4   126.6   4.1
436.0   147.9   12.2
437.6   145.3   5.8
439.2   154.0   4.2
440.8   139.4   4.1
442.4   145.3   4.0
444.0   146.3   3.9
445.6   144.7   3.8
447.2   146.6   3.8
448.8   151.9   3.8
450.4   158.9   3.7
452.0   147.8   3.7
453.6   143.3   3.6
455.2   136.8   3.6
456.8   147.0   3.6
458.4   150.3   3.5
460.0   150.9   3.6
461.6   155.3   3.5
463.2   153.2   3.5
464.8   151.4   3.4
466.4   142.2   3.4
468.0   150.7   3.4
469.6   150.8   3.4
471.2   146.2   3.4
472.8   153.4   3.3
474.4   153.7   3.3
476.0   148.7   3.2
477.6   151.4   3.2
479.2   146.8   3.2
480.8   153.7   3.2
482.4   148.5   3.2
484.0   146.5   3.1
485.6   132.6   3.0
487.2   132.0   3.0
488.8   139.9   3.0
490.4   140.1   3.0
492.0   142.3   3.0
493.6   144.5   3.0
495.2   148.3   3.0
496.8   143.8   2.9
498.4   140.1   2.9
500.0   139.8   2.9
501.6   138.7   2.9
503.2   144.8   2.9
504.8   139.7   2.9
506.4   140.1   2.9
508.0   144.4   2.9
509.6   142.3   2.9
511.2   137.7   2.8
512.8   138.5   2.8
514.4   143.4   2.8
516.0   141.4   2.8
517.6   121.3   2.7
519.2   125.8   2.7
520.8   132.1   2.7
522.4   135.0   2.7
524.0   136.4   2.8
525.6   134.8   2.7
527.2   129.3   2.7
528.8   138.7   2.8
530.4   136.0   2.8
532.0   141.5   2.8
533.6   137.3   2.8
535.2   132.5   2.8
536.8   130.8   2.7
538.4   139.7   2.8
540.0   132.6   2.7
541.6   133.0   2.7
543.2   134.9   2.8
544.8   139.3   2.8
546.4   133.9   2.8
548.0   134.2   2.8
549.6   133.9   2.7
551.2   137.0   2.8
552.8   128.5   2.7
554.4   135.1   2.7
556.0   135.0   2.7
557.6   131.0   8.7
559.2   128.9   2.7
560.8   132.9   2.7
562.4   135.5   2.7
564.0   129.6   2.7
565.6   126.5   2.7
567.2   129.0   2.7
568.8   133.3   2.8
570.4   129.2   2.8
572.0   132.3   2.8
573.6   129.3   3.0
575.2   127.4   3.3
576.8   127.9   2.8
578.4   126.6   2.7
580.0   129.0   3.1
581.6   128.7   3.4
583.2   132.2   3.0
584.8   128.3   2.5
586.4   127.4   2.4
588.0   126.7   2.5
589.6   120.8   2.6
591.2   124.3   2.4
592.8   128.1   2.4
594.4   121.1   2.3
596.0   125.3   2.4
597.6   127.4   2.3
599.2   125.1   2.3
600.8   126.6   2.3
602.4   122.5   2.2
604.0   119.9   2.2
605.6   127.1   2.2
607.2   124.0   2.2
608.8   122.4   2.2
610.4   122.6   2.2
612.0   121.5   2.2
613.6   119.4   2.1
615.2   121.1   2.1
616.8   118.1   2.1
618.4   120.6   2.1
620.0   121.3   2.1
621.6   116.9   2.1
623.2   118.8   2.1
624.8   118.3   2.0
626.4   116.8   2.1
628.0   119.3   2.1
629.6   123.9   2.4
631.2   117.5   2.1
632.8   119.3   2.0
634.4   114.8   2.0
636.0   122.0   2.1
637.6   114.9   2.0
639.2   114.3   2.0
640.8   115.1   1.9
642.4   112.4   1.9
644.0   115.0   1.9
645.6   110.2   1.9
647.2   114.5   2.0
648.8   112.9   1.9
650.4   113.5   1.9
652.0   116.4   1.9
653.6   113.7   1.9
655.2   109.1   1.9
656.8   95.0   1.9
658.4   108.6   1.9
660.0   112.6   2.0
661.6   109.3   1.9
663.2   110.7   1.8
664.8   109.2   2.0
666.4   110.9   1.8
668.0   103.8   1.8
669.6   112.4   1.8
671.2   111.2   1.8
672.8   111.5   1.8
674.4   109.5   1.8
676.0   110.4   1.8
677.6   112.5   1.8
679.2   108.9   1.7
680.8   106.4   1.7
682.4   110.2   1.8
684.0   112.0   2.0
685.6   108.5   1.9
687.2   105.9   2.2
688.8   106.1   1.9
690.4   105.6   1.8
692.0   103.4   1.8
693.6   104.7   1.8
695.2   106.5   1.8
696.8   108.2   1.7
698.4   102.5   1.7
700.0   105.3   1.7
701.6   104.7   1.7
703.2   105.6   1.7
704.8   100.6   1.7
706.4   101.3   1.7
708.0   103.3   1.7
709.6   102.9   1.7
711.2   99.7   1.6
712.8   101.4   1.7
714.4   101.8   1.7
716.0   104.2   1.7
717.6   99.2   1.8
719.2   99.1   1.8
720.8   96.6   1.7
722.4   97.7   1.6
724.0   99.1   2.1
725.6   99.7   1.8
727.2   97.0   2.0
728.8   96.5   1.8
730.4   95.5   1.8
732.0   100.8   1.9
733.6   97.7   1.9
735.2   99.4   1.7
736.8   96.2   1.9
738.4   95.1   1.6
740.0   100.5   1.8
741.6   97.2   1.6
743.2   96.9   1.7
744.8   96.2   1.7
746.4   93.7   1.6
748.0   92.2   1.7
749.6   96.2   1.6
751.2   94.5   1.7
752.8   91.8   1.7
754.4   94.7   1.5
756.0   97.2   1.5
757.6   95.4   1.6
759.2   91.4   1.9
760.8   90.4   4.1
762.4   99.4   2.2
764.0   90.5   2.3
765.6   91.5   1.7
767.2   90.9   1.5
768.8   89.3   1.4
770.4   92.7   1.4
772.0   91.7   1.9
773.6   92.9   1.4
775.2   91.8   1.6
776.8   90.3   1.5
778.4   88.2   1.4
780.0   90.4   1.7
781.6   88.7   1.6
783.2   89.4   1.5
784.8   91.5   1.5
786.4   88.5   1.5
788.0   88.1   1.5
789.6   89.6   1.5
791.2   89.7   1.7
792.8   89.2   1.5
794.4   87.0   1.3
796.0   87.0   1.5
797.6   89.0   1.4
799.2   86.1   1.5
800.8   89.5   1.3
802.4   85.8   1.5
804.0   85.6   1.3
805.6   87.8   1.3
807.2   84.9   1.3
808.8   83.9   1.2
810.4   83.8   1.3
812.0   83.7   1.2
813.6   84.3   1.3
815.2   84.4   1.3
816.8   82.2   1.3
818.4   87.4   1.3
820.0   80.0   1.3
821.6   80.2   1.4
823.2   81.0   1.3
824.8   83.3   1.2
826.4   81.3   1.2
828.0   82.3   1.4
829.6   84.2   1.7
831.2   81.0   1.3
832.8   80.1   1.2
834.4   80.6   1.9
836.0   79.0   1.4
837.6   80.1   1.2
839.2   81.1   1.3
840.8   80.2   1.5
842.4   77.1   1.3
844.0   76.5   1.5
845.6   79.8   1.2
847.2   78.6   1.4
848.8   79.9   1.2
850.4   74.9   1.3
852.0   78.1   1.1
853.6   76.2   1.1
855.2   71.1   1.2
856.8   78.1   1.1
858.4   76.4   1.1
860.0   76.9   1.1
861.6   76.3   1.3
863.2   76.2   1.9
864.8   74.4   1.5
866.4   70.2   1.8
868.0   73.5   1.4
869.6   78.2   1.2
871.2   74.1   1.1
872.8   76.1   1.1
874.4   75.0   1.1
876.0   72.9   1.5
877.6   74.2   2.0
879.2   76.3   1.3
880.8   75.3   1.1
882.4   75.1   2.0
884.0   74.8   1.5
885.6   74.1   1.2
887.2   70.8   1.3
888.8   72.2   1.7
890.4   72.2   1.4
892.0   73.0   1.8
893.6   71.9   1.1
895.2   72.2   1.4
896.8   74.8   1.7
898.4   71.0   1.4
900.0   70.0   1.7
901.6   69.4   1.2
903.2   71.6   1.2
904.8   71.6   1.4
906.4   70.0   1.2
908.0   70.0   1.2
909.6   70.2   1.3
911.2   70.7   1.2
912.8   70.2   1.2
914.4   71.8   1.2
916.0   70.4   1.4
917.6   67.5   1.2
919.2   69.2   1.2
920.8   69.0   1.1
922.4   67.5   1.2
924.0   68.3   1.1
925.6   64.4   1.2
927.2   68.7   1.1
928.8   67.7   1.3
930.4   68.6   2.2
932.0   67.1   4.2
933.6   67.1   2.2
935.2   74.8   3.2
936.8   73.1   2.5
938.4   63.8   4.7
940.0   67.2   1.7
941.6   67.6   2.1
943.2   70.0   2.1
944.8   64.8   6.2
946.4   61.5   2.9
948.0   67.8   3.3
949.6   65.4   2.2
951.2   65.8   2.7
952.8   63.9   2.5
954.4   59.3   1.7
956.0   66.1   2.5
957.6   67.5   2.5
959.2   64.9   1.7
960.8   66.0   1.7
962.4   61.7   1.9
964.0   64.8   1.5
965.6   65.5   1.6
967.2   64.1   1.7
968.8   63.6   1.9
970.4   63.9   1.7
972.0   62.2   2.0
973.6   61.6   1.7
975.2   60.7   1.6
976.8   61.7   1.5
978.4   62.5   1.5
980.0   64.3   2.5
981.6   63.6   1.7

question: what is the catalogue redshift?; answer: 0.00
